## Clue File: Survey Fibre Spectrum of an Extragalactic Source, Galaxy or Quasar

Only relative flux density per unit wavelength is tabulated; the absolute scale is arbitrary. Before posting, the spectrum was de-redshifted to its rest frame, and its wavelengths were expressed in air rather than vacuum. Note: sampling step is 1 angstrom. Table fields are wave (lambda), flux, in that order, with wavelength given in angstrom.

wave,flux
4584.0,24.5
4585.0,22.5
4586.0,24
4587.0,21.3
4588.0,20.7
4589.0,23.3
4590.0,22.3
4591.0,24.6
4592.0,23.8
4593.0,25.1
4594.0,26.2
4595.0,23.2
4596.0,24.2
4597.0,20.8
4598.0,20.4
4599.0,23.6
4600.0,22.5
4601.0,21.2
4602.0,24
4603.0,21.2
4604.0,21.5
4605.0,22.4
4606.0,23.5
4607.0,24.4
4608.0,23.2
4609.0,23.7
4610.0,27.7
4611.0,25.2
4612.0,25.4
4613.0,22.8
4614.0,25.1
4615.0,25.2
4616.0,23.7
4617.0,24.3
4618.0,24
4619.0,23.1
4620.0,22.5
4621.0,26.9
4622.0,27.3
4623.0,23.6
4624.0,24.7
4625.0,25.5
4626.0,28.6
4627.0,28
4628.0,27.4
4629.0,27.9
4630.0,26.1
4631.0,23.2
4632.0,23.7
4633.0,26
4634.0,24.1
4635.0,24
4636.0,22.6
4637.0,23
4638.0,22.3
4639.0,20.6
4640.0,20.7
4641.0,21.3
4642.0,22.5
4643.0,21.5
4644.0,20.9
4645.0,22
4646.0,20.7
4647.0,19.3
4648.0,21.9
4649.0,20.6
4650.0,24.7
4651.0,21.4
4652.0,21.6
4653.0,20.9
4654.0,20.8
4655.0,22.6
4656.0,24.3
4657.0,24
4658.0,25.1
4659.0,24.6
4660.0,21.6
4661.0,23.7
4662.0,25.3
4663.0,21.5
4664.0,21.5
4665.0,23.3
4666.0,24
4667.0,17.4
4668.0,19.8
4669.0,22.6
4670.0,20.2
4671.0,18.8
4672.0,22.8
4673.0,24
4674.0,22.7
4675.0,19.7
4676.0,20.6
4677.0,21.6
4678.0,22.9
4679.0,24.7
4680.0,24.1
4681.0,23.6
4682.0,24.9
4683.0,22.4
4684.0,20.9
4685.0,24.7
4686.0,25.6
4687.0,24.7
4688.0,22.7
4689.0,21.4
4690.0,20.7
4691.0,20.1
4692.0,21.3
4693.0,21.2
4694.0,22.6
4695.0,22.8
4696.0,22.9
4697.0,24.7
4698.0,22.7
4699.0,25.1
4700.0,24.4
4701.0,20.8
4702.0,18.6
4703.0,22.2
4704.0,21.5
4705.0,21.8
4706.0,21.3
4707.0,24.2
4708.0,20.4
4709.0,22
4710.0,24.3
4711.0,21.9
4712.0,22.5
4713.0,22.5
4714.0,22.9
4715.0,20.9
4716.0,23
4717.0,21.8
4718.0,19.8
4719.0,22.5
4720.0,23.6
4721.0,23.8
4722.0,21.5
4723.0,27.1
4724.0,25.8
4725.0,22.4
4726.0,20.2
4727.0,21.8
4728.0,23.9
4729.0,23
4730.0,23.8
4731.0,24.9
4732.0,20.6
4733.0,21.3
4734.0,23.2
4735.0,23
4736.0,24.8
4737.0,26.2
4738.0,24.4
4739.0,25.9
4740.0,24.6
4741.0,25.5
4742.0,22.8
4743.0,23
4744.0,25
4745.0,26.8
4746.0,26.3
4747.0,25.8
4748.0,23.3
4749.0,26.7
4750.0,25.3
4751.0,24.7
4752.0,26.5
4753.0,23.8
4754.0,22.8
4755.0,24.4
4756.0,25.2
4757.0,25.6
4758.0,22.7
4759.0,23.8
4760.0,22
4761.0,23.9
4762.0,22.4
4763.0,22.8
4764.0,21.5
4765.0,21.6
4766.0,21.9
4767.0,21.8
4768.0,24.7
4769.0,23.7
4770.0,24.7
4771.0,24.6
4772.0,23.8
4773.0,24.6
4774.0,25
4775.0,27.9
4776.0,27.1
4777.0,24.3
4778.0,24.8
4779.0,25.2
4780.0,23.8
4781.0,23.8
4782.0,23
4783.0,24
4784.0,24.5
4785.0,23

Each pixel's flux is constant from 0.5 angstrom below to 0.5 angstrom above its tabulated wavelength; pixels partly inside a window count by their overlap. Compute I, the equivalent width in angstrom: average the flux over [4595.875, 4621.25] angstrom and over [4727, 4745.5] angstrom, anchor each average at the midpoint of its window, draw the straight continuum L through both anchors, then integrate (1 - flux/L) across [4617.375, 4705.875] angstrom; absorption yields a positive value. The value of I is 3.1 angstrom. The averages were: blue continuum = 23.5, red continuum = 24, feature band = 22.9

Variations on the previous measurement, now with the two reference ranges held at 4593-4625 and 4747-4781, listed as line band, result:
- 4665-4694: 2.19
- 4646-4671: 1.93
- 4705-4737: 1.73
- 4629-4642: 0.33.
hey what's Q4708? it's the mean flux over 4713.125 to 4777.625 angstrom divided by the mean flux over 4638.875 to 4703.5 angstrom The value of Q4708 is 1.07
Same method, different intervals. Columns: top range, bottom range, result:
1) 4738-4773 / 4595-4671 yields 1.04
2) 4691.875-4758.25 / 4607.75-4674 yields 1.00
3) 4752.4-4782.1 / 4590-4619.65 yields 1.01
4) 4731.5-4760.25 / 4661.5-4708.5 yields 1.09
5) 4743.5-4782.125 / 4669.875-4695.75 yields 1.08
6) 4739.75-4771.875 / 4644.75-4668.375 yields 1.08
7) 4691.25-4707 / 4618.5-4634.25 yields 0.87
